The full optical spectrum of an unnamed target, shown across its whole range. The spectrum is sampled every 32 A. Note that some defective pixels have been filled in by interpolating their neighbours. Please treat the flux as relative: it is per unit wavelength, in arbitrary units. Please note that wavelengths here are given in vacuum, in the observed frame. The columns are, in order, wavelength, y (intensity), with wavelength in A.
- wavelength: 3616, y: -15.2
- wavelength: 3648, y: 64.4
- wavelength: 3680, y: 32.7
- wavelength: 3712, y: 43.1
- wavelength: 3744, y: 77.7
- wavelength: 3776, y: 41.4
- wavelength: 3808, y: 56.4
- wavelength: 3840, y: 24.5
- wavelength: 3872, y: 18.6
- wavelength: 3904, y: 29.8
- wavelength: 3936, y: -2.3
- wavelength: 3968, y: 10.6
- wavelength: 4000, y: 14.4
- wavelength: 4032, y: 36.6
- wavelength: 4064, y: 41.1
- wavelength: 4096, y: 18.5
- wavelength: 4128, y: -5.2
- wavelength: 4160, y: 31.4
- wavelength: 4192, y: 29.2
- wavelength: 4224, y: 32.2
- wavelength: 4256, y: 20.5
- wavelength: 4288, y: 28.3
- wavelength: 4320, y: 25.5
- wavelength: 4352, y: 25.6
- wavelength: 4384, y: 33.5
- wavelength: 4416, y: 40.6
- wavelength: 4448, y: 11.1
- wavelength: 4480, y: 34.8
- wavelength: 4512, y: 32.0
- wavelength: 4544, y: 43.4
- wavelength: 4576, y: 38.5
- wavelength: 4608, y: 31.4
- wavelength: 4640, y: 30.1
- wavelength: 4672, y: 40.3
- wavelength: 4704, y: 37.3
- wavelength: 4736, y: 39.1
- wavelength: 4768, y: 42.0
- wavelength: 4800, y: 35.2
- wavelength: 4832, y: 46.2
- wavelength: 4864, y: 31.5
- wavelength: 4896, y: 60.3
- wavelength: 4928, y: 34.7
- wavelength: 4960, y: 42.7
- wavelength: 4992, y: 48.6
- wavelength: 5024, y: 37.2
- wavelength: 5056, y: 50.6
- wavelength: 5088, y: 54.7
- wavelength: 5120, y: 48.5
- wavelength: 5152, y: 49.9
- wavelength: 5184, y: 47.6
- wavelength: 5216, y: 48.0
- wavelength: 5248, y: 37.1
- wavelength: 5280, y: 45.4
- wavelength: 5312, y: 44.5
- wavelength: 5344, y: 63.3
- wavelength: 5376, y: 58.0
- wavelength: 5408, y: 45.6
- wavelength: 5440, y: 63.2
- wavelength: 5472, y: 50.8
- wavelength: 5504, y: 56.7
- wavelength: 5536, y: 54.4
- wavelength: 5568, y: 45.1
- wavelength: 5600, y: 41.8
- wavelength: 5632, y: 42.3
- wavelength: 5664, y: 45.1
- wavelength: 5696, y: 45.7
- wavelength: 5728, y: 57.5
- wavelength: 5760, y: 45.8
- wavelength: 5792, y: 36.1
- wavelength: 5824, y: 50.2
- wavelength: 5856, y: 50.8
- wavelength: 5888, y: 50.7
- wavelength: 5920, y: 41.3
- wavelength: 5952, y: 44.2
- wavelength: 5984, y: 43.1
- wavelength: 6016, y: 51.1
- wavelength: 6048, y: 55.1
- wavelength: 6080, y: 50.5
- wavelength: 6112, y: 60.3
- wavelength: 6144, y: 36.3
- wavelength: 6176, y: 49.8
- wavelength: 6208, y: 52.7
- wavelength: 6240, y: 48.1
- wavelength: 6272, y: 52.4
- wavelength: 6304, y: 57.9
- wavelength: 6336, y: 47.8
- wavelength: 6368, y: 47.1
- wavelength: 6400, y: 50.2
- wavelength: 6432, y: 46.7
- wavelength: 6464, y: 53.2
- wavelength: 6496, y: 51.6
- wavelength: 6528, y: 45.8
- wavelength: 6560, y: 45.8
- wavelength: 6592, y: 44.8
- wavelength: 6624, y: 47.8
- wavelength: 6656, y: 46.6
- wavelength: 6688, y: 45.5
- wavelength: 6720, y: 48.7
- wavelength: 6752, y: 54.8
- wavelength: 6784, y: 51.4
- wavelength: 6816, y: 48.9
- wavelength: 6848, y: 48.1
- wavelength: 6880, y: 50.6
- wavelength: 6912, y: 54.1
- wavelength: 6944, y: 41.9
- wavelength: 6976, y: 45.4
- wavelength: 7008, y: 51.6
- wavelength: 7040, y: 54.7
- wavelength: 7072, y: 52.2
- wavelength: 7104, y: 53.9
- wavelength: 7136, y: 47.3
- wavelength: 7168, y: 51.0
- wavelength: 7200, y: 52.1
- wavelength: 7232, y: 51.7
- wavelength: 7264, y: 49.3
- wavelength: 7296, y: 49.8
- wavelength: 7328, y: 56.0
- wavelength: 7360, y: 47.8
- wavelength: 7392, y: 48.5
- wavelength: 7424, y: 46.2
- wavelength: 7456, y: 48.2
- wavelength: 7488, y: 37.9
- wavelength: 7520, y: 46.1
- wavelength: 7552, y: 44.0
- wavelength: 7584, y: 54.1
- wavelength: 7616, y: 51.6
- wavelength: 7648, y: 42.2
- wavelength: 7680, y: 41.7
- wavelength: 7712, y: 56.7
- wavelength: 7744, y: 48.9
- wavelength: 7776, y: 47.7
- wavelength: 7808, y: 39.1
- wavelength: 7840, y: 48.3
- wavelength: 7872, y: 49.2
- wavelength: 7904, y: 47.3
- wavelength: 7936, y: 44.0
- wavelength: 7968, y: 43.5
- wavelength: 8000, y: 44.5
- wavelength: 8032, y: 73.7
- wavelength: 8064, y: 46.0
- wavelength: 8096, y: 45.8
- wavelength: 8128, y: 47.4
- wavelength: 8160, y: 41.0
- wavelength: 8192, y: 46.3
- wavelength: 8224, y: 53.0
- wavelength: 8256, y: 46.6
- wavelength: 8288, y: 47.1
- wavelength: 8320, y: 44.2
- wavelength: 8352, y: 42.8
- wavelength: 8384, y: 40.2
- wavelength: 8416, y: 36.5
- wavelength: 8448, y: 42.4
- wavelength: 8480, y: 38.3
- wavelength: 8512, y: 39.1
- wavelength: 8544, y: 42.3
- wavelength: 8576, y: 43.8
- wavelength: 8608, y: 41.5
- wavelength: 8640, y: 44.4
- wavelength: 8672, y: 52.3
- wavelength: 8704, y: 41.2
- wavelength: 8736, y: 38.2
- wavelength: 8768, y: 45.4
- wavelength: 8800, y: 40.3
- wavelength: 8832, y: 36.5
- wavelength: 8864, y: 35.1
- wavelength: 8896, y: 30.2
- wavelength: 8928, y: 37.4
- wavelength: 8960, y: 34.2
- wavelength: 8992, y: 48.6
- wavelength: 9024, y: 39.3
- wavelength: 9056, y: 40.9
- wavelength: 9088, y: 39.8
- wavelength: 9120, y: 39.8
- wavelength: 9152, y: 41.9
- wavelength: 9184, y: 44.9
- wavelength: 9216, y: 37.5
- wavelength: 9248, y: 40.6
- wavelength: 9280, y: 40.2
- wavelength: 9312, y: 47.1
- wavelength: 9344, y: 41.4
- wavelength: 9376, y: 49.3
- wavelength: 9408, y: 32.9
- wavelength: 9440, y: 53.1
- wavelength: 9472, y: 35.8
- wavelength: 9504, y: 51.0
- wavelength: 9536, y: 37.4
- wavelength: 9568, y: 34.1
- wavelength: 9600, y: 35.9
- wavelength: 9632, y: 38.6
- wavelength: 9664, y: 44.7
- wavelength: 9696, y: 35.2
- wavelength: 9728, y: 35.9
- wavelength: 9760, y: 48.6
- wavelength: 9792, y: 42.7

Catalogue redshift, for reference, 0.22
